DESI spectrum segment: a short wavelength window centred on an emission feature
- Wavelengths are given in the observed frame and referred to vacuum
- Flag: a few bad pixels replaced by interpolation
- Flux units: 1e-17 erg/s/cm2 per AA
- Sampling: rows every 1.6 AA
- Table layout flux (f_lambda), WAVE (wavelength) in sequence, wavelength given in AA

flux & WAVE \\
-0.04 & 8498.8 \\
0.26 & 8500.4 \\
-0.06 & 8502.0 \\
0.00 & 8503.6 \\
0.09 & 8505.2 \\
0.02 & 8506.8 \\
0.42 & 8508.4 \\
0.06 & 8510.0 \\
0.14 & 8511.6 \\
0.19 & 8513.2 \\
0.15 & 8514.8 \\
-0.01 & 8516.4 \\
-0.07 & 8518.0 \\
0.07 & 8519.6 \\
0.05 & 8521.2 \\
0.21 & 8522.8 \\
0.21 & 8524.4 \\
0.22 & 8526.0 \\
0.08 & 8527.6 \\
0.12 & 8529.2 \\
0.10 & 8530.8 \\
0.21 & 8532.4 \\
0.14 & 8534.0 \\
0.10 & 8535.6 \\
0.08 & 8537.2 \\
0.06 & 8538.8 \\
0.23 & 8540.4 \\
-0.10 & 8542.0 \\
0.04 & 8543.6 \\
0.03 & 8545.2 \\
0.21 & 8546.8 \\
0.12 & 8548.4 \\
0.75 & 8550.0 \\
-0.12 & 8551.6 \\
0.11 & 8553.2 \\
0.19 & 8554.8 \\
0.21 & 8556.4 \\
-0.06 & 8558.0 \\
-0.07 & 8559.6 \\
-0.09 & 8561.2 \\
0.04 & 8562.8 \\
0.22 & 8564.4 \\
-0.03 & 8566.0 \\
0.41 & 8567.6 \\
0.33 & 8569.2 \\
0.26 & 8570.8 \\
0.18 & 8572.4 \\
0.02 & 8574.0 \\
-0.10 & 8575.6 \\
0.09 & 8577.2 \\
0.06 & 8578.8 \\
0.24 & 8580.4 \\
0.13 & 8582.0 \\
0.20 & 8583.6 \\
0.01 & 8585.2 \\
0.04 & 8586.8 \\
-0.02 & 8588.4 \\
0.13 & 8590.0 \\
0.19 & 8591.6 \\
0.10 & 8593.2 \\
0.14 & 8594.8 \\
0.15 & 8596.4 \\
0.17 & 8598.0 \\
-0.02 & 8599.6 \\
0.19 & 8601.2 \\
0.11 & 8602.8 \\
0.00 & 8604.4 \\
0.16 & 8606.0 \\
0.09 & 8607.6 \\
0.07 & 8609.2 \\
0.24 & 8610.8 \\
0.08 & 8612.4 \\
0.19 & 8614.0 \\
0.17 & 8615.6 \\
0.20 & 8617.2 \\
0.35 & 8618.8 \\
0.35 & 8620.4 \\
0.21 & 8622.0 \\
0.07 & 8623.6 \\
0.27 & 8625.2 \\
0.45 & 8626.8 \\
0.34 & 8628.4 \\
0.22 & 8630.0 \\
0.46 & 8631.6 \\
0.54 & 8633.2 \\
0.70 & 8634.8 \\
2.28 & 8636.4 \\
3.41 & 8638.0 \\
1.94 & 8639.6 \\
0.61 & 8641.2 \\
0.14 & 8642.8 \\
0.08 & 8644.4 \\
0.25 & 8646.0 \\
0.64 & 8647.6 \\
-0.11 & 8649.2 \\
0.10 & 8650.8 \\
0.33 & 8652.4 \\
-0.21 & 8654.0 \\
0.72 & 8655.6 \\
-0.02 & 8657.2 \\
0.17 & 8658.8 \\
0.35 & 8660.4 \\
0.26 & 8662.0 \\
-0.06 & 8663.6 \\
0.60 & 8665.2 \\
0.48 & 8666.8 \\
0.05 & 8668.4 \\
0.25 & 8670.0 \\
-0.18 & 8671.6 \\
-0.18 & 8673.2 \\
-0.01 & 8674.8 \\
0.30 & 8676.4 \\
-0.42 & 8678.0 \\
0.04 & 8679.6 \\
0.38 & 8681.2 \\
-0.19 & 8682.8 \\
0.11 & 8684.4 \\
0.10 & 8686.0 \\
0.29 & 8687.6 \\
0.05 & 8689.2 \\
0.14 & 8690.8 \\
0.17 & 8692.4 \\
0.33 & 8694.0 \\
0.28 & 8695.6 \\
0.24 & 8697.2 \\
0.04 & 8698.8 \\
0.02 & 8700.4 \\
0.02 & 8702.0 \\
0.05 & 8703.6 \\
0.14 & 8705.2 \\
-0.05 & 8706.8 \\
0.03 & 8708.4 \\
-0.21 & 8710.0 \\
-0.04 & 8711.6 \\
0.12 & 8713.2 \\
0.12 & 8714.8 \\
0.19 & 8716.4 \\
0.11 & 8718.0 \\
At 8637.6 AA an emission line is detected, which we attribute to H-beta 4861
